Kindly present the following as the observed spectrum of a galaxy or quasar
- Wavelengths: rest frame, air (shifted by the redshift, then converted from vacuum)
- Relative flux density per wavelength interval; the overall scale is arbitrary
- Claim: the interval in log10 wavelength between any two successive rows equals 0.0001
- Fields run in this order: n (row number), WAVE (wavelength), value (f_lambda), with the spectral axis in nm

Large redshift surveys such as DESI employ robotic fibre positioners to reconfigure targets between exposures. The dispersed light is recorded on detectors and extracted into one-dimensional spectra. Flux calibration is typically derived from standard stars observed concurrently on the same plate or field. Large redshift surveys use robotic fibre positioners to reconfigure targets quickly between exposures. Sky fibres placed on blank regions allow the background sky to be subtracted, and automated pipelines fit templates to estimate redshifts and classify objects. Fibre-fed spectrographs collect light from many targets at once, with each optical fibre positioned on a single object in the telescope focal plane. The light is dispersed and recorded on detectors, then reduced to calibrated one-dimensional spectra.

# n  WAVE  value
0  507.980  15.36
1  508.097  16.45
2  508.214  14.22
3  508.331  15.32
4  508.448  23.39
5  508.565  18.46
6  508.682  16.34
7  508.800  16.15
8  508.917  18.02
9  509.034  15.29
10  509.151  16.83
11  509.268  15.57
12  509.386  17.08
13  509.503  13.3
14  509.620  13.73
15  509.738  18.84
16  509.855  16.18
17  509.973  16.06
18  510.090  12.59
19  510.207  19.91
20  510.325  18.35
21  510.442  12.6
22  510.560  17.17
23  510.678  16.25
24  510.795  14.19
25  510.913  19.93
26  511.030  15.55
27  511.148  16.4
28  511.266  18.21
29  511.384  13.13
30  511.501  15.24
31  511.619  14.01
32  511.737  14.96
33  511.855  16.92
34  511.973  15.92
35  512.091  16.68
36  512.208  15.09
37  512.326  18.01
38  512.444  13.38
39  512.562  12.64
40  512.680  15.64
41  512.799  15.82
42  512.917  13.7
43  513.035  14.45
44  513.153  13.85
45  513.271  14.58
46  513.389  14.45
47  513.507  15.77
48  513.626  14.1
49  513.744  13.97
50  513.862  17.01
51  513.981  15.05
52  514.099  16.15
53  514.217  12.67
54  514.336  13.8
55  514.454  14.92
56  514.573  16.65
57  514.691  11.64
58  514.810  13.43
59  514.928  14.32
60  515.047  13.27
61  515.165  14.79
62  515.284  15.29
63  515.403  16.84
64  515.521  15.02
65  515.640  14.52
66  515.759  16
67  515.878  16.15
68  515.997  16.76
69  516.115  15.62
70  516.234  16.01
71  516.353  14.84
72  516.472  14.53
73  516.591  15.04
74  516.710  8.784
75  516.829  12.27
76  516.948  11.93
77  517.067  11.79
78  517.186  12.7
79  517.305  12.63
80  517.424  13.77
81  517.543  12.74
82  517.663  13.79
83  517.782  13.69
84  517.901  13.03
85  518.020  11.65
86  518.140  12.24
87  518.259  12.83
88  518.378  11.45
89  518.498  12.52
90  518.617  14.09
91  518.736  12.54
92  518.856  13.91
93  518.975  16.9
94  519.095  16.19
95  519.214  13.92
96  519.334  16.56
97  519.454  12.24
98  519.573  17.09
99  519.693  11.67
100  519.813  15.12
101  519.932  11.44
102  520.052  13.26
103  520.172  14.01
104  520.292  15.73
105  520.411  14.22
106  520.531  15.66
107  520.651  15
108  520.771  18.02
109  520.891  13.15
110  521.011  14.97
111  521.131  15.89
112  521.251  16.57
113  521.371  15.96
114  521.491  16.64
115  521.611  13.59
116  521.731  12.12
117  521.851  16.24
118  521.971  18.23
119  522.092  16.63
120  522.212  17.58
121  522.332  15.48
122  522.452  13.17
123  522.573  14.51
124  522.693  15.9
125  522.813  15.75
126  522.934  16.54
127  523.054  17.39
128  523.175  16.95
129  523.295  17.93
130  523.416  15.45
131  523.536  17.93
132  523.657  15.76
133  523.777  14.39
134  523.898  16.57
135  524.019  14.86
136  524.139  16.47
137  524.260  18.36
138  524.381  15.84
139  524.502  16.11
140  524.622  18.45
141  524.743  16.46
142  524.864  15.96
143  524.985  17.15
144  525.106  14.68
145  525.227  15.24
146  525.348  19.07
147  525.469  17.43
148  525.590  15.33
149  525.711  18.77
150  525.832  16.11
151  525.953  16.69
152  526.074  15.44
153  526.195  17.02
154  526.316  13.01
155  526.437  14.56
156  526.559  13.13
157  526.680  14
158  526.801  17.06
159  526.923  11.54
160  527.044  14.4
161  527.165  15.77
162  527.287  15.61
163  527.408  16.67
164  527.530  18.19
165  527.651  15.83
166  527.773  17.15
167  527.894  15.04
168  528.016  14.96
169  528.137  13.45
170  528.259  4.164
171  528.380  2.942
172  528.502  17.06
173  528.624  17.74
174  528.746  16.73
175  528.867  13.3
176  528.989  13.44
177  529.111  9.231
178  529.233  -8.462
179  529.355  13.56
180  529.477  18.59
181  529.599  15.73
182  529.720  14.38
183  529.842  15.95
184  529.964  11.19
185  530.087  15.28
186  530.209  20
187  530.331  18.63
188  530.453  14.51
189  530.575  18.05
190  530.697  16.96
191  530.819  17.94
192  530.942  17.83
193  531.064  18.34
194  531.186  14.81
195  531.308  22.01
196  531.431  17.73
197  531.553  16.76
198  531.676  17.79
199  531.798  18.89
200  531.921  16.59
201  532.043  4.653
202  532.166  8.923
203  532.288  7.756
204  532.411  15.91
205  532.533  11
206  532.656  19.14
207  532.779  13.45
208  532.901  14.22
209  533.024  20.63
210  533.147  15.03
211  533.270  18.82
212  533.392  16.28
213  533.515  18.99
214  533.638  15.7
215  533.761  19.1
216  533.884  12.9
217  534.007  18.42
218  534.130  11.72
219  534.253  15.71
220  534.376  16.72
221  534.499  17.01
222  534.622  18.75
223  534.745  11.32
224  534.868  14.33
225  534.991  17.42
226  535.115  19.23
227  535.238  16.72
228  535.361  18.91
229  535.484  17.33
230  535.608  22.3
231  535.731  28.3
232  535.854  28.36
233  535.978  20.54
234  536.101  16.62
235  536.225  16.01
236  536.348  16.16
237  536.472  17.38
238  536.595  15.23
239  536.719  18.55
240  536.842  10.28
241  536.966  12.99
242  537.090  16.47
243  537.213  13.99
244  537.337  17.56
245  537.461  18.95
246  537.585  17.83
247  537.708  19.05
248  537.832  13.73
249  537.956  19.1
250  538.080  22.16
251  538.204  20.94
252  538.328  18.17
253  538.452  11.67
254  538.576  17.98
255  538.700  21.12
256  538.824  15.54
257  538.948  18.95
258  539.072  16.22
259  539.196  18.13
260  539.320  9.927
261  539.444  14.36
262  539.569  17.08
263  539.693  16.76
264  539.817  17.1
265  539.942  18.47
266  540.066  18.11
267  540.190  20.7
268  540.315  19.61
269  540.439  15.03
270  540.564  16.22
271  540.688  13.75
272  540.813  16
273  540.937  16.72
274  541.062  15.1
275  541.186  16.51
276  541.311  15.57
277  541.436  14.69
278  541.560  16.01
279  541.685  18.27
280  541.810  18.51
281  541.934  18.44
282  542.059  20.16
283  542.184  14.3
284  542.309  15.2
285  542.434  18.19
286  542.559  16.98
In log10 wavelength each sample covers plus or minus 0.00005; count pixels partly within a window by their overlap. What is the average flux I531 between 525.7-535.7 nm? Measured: 15.3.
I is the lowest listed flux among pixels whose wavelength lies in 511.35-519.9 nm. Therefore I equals 8.784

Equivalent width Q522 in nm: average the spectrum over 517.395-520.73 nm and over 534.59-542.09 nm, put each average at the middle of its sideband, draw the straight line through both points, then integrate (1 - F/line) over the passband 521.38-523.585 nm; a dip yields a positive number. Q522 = -0.23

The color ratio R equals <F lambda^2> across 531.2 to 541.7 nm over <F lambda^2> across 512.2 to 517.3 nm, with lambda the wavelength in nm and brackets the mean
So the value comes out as 1.3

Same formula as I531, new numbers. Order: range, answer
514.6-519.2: 13.9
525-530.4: 14.5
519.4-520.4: 13.9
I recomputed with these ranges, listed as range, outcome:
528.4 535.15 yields -8.462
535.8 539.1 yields 10.28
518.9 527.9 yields 11.44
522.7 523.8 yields 14.39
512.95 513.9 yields 13.85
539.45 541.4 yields 13.75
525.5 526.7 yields 13.01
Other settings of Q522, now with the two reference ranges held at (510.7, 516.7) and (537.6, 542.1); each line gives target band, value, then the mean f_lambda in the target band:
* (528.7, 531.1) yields 0.27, 14.5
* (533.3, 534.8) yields 0.05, 16.1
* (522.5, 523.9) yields -0.03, 16.2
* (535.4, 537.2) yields -0.15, 18.2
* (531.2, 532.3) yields 0.11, 14.9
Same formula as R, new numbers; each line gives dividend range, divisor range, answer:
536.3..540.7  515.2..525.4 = 1.21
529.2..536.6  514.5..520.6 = 1.24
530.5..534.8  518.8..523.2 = 1.09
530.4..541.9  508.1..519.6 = 1.22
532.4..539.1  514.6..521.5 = 1.30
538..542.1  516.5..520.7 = 1.37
